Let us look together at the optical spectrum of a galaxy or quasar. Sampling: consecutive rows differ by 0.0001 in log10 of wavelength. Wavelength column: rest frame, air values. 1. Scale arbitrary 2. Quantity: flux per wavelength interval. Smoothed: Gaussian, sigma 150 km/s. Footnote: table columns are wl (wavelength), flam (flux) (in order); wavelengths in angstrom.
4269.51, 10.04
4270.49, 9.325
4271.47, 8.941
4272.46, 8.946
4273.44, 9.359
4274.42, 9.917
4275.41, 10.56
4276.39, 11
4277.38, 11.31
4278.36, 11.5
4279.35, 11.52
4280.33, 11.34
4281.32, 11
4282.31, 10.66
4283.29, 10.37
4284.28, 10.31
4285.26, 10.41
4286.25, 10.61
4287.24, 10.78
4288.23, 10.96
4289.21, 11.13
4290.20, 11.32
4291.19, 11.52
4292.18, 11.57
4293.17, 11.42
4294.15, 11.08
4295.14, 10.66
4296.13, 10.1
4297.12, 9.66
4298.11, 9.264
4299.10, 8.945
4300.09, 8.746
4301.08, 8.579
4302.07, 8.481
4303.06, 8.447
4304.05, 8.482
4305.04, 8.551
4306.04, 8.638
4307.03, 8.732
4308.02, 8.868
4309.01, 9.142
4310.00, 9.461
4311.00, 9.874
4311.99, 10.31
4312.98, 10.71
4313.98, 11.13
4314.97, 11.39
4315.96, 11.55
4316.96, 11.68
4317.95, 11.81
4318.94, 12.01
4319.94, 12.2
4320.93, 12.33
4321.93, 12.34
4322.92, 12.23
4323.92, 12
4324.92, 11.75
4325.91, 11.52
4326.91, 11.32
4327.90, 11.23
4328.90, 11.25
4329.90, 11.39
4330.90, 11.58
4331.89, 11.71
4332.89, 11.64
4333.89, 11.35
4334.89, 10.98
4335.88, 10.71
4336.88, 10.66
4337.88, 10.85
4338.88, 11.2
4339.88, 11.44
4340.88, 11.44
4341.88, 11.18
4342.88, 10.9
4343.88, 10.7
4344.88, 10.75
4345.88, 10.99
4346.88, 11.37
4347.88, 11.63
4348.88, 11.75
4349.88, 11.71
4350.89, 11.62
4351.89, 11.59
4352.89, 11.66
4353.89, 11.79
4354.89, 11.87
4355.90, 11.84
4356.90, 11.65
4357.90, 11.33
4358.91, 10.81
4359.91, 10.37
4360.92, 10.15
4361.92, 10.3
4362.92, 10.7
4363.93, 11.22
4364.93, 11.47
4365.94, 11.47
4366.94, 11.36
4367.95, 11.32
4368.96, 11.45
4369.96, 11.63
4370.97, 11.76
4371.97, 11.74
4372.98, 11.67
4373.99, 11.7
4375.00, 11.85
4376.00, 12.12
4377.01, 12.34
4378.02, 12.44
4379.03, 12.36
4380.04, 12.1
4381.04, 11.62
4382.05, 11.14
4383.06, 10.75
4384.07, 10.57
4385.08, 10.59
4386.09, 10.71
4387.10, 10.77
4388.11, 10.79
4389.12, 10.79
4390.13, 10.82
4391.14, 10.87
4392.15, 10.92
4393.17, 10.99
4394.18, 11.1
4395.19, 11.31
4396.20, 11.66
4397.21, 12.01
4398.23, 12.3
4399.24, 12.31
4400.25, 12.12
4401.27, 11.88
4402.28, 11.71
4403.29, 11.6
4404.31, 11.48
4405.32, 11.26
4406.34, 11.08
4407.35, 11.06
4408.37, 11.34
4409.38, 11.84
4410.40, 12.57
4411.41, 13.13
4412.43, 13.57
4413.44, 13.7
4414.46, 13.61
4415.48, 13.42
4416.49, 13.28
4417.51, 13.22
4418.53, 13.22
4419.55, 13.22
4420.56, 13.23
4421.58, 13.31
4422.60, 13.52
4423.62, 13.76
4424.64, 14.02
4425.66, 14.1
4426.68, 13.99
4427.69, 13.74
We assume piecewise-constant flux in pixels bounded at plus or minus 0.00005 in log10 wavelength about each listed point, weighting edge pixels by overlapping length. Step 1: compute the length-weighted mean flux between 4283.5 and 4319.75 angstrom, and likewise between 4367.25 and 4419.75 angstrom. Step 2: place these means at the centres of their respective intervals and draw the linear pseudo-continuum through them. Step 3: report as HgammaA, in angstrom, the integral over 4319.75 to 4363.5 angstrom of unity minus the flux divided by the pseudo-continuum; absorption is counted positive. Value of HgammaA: -1.86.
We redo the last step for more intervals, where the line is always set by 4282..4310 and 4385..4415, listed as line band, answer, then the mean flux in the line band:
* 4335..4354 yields -0.91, 11.2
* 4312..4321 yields -1.13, 11.5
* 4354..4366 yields -0.13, 11.1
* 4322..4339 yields -1.49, 11.4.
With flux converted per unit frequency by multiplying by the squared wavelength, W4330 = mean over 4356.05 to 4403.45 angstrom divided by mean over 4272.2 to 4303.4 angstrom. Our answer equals 1.1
